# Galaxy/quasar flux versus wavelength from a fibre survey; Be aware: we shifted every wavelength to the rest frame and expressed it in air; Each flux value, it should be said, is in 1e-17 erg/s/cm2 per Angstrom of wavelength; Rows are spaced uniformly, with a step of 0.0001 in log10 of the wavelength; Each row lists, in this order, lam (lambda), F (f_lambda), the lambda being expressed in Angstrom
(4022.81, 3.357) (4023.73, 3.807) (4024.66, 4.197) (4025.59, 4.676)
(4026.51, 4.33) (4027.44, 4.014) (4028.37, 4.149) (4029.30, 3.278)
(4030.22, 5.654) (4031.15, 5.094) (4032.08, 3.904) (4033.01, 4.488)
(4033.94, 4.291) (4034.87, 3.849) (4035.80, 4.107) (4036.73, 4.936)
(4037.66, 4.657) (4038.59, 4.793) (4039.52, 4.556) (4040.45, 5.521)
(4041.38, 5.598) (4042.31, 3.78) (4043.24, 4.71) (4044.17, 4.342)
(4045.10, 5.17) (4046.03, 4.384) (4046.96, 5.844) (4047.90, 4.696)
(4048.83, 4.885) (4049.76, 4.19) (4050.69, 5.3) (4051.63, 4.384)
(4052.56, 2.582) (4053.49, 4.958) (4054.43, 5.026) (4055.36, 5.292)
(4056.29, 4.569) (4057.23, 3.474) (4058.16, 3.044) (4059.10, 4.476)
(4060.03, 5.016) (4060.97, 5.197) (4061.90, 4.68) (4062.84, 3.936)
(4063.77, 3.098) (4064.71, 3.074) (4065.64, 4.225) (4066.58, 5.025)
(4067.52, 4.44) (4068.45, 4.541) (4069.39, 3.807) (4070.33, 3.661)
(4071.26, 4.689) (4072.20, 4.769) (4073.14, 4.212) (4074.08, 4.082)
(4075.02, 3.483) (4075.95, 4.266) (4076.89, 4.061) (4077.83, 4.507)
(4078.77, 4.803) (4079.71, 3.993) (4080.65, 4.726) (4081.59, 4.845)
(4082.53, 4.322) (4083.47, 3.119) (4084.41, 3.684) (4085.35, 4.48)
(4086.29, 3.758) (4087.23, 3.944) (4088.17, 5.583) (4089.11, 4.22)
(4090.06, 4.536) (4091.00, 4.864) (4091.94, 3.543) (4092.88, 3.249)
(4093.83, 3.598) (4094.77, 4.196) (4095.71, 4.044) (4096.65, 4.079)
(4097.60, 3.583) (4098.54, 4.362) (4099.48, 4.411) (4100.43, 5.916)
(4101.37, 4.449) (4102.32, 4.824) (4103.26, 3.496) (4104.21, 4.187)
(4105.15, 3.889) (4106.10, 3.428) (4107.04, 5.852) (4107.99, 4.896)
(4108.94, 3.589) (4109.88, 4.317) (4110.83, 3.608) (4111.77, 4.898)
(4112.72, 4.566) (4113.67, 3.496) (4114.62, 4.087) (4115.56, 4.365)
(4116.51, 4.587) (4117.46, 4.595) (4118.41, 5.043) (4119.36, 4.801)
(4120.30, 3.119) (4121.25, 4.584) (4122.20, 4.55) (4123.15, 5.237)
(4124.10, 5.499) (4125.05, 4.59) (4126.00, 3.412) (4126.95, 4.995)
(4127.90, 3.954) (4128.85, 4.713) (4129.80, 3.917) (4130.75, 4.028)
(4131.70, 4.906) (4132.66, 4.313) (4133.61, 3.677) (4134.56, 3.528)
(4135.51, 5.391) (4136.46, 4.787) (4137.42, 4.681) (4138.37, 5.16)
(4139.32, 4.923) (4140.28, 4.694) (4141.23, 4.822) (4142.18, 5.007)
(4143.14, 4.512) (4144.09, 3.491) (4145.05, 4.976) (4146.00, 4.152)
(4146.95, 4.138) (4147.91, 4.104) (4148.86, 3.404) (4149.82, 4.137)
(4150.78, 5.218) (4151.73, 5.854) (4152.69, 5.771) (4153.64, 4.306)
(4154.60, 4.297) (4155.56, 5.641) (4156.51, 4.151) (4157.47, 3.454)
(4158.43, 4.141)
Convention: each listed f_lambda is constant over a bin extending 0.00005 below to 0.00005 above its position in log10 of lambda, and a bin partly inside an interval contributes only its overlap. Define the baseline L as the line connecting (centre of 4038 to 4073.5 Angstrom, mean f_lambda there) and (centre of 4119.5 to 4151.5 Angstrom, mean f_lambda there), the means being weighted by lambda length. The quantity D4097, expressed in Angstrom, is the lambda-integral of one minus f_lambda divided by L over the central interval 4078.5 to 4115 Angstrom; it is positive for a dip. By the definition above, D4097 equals 1.85 Angstrom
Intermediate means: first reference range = 4.47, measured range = 4.24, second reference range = 4.46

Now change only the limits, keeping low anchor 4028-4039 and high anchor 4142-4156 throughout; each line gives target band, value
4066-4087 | 1.2 Angstrom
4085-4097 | 0.9 Angstrom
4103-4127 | 0.9 Angstrom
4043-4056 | -0.7 Angstrom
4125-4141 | 0.4 Angstrom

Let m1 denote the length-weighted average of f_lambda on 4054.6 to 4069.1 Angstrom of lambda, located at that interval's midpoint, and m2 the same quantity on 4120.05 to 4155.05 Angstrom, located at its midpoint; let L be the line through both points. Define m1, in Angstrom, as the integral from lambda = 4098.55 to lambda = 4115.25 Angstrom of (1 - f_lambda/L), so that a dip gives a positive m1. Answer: 0.3 Angstrom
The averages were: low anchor 4.28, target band 4.35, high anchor 4.52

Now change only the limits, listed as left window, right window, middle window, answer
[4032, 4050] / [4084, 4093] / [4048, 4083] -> 0.91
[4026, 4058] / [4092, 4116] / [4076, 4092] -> 0.00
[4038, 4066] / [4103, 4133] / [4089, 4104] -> 0.67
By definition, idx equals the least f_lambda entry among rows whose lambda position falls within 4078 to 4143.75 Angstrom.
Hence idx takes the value 3.119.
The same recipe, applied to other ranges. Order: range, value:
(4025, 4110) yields 2.582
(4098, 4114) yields 3.428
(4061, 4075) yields 3.074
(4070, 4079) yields 3.483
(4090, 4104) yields 3.249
